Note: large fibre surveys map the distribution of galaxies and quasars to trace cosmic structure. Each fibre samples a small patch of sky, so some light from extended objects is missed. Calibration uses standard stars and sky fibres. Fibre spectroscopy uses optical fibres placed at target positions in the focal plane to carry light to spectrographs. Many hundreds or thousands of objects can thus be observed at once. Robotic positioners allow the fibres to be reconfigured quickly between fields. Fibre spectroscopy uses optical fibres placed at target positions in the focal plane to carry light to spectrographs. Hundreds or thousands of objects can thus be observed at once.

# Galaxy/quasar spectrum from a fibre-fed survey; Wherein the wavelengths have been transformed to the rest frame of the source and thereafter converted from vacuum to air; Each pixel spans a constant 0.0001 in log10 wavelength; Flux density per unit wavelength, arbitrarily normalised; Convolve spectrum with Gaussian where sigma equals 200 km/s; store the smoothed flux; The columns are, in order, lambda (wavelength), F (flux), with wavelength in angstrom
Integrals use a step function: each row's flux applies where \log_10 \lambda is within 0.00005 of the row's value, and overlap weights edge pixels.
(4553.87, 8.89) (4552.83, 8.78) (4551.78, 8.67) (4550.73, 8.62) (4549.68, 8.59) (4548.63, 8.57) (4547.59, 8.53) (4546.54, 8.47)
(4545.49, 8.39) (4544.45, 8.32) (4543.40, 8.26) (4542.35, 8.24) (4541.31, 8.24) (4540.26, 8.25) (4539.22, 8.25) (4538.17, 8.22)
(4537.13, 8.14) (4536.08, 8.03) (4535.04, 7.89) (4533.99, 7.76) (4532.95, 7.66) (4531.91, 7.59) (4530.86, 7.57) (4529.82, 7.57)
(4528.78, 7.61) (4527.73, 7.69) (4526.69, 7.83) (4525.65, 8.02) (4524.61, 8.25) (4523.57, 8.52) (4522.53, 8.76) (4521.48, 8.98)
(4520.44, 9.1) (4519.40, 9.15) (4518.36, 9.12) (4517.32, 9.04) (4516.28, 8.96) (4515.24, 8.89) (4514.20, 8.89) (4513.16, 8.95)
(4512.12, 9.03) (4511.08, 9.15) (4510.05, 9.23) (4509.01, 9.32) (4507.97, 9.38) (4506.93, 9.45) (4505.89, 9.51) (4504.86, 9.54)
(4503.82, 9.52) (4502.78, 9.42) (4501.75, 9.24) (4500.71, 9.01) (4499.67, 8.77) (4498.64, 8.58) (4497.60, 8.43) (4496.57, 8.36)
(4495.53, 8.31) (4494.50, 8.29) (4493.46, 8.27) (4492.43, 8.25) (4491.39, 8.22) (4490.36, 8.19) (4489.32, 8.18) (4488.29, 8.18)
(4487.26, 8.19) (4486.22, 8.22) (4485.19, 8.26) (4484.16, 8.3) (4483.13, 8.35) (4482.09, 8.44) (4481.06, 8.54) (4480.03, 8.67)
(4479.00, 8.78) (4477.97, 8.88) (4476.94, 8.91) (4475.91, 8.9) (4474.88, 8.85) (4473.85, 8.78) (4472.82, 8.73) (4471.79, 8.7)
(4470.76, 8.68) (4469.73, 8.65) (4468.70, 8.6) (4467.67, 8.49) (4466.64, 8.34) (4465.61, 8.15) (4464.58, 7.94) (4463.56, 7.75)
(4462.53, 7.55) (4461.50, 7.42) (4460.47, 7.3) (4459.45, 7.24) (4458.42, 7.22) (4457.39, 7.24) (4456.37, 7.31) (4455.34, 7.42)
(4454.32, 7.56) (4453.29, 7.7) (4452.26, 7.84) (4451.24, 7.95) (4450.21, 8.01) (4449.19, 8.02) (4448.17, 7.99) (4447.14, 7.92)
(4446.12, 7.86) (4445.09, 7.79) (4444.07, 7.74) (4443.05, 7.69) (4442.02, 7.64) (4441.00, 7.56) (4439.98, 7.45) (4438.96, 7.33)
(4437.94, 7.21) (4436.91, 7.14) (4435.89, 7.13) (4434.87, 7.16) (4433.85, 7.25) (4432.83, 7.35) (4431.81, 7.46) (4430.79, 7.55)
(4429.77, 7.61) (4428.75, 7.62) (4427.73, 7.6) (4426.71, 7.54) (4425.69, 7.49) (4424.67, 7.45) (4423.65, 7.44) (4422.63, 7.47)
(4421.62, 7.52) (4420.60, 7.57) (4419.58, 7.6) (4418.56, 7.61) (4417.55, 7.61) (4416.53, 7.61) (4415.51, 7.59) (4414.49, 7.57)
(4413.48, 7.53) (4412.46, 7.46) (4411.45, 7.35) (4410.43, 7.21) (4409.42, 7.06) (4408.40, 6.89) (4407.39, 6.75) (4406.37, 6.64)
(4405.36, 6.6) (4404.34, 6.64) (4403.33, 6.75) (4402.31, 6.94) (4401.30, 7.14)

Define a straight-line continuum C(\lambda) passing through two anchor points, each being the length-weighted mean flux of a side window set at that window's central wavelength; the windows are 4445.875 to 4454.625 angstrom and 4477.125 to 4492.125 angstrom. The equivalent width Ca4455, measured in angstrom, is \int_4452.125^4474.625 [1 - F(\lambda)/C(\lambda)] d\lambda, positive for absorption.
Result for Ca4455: 0.4 angstrom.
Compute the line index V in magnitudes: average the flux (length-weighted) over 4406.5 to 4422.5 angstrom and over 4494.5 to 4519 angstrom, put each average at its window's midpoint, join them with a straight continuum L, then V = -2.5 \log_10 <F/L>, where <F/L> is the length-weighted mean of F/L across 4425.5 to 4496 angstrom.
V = 0.034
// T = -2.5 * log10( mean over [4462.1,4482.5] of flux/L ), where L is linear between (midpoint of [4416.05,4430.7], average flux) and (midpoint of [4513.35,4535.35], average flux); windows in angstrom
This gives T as -0.08 mag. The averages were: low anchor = 7.55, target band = 8.52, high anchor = 8.34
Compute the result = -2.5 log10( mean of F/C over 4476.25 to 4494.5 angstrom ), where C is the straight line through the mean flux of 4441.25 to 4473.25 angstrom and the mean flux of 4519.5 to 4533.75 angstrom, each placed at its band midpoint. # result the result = -0.06 mag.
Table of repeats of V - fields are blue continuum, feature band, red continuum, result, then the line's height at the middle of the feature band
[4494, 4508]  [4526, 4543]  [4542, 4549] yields 0.08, 8.54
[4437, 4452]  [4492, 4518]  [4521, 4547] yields -0.13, 7.97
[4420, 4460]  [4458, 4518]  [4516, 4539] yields -0.09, 7.92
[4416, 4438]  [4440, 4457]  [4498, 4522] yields 0.02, 7.89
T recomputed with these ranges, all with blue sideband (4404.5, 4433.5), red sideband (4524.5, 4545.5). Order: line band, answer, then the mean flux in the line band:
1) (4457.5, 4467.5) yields -0.01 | 7.67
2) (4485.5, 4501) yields -0.08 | 8.35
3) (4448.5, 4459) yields -0.01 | 7.63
